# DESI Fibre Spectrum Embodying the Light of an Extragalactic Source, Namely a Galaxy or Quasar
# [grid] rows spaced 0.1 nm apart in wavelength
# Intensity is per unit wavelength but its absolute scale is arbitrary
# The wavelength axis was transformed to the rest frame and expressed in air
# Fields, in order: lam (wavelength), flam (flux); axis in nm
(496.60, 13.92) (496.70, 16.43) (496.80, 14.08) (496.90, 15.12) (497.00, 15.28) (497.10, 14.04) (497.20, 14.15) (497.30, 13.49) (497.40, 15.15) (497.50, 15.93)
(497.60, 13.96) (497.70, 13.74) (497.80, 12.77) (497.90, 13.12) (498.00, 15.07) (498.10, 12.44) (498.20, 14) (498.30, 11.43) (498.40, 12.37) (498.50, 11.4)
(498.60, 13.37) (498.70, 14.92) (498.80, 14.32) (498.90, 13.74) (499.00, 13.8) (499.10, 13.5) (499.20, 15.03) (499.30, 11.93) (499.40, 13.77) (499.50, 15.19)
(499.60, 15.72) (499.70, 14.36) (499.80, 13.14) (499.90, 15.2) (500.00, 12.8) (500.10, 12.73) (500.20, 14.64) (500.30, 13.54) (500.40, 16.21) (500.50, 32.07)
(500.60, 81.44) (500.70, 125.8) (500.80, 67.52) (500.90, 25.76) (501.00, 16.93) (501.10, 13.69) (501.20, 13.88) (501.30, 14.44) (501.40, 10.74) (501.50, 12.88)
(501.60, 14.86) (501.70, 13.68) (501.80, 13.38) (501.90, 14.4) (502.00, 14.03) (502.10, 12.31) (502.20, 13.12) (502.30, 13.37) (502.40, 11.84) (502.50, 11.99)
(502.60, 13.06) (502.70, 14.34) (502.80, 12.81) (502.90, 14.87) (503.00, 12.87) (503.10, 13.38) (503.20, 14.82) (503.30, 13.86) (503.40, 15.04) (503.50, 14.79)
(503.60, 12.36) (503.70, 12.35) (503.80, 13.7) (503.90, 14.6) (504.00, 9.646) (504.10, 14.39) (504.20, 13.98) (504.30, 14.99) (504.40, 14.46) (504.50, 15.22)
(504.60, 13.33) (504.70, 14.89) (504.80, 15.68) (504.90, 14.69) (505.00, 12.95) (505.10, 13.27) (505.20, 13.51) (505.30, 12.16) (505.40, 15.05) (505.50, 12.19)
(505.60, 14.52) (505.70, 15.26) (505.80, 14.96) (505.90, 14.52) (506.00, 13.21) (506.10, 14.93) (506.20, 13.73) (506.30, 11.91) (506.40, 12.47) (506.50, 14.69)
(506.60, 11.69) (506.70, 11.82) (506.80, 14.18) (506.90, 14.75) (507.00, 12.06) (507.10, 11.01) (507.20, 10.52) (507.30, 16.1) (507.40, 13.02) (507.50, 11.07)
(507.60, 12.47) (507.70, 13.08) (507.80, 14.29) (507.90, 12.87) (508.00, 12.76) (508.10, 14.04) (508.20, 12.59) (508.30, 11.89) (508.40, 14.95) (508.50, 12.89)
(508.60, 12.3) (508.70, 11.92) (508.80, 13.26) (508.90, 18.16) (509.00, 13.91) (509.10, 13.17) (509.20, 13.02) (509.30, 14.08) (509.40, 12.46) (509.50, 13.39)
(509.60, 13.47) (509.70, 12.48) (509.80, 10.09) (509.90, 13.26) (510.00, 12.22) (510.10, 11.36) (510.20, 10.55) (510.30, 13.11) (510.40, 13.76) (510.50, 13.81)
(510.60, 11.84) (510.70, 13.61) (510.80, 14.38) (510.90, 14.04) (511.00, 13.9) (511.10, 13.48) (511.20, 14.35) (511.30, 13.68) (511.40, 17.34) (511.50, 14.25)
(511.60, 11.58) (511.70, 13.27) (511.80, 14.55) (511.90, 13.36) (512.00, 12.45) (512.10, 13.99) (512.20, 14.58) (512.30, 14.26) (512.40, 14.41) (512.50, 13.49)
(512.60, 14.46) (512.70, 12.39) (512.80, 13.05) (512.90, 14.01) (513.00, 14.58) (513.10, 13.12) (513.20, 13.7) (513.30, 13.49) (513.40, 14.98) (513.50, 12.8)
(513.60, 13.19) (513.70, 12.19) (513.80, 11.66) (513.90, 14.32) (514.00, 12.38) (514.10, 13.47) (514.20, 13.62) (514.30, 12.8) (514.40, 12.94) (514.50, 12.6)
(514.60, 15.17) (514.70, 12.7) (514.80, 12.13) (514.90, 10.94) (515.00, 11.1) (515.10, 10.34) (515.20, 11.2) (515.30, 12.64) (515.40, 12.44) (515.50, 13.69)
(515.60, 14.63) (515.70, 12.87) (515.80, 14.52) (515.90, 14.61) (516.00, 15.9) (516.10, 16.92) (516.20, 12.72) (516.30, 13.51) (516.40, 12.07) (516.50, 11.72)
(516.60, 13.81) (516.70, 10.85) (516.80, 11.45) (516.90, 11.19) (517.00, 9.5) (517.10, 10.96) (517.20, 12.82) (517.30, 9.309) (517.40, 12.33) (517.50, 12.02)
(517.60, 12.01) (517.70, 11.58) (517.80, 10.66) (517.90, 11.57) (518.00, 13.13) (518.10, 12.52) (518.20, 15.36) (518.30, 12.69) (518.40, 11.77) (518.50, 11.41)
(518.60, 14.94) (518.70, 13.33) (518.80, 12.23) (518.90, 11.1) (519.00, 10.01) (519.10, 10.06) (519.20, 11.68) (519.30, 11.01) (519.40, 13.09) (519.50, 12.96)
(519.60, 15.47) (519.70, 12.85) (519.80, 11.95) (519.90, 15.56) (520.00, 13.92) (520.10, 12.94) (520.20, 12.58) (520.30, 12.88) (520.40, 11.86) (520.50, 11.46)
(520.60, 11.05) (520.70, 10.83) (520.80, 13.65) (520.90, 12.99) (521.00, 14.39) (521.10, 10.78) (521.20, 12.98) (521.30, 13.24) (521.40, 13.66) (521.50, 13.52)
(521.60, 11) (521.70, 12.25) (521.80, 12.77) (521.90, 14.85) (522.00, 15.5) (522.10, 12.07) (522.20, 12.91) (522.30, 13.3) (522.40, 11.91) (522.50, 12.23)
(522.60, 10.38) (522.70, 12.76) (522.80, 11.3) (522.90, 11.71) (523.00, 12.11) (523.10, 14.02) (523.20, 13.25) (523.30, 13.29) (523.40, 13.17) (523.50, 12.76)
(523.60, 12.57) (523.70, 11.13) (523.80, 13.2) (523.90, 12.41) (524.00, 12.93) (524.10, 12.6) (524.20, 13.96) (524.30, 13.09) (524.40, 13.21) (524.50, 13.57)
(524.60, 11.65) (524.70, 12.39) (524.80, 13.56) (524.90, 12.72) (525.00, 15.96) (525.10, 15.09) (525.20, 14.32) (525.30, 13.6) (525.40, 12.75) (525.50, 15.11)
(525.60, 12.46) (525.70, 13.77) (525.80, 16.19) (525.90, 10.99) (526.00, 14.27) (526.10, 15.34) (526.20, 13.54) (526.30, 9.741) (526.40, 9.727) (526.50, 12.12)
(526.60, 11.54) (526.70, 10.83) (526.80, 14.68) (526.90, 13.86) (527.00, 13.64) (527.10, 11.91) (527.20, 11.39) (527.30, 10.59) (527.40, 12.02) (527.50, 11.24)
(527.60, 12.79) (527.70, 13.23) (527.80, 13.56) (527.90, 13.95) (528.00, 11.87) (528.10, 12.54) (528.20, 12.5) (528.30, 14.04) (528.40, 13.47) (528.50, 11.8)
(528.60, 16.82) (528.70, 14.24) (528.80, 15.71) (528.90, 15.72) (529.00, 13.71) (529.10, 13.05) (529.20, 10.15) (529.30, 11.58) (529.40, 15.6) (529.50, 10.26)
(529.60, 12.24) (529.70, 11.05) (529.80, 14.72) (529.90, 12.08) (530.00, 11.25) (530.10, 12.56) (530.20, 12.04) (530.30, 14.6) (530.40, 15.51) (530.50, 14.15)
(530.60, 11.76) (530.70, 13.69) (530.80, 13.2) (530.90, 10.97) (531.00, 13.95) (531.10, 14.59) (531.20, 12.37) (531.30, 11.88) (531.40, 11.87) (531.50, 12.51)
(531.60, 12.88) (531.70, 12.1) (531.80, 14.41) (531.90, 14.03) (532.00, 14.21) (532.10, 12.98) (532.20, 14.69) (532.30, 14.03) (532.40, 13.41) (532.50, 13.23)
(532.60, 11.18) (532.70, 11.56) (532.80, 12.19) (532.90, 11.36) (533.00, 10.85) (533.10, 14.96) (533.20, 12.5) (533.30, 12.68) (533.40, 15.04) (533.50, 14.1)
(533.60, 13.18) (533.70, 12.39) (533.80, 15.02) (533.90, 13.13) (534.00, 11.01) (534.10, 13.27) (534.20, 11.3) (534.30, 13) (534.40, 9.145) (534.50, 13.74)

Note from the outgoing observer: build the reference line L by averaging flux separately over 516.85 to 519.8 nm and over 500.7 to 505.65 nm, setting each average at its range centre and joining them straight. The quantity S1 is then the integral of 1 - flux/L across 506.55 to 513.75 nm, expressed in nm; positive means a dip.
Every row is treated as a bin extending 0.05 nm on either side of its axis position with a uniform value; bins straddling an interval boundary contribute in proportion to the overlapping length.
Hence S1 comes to 0.48 nm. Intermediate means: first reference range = 16.2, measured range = 13.3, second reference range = 12.1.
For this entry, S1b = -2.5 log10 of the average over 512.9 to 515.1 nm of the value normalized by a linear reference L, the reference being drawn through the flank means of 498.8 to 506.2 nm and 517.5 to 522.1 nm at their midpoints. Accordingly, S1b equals 0.10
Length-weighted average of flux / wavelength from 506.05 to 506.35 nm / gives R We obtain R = 13.5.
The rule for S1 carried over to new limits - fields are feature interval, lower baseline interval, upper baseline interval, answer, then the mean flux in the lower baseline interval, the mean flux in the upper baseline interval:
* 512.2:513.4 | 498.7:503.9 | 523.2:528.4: 0.17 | 18.9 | 12.9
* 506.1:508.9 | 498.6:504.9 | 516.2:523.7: 0.56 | 18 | 12.4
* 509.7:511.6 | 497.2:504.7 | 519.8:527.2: 0.27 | 17.3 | 12.9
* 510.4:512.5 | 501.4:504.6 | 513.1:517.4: -0.14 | 13.5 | 12.8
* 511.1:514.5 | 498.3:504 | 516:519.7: 0.12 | 18.3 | 12.3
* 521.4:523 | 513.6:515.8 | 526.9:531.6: 0.03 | 12.7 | 12.9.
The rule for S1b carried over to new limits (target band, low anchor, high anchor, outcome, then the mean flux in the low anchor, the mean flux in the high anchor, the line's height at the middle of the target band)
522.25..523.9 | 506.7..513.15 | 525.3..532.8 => 0.05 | 13.3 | 13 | 13.1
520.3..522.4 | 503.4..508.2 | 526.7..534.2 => 0.04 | 13.5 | 13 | 13.2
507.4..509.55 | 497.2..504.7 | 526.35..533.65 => 0.21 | 17.3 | 12.9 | 16.1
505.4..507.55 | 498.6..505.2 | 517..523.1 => 0.23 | 17.8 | 12.4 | 16.5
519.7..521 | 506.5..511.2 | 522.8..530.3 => 0.02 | 13.1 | 13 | 13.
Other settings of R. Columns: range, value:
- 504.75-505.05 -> 14.4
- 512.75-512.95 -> 13.5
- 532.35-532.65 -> 12.6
